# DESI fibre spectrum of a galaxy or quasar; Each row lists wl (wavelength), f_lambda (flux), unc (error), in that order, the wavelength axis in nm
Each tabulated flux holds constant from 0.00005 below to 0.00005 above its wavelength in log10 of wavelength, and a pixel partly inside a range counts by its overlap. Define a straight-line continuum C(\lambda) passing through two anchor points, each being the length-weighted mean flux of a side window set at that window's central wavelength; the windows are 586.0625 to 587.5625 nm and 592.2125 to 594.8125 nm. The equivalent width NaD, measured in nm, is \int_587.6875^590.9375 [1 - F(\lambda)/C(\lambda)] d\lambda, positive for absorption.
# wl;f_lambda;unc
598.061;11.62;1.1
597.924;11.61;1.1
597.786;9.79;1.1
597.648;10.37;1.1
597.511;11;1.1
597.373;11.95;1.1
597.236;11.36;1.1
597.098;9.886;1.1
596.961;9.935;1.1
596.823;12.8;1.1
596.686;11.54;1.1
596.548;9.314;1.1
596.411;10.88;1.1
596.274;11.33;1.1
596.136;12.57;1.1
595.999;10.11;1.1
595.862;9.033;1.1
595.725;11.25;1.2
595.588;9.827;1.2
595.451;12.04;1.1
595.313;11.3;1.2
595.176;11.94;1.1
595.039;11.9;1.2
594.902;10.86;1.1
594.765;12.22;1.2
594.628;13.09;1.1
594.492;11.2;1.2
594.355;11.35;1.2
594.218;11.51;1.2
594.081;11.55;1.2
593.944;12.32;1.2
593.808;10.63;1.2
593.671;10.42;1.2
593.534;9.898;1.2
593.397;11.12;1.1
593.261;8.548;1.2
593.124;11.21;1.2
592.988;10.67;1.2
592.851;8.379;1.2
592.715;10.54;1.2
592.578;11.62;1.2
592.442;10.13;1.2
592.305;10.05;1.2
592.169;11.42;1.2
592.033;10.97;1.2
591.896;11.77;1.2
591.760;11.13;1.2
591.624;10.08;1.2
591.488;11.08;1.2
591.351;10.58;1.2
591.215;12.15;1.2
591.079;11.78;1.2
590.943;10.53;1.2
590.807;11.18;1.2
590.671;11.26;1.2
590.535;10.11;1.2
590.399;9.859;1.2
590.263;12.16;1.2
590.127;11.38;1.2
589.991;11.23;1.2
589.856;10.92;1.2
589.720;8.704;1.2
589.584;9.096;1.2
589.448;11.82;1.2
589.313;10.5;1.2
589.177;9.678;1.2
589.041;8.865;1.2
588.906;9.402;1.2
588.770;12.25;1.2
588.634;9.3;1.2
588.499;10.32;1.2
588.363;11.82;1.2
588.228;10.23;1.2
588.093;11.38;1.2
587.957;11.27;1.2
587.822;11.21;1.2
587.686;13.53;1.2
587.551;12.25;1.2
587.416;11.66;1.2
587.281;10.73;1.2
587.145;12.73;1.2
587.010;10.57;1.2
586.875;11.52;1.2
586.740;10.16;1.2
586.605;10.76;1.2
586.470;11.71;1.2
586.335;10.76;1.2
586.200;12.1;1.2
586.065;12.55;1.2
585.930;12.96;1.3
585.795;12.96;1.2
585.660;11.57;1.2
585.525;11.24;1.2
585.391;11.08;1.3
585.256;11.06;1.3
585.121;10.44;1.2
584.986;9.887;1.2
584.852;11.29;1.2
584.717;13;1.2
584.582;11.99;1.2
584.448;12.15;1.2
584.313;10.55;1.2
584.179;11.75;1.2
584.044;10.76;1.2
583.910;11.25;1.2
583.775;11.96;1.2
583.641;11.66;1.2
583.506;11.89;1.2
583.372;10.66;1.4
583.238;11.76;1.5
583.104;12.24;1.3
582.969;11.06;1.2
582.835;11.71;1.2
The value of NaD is 0.15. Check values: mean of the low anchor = 11.4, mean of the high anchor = 10.9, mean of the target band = 10.7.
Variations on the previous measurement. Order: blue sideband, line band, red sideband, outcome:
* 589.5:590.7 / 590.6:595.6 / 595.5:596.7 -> -0.22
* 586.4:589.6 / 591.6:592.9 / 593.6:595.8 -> 0.07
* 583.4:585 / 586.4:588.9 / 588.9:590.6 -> -0.11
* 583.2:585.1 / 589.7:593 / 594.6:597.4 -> 0.13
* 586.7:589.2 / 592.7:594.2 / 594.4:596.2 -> 0.10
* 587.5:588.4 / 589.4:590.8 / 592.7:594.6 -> 0.08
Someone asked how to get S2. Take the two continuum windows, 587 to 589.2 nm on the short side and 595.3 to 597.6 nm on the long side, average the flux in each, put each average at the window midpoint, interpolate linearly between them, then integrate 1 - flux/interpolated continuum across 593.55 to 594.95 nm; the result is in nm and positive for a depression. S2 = -0.06 nm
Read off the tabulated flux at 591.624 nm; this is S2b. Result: 10.08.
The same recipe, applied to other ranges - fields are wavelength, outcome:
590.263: 12.16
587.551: 12.25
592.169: 11.42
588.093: 11.38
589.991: 11.23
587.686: 13.53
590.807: 11.18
